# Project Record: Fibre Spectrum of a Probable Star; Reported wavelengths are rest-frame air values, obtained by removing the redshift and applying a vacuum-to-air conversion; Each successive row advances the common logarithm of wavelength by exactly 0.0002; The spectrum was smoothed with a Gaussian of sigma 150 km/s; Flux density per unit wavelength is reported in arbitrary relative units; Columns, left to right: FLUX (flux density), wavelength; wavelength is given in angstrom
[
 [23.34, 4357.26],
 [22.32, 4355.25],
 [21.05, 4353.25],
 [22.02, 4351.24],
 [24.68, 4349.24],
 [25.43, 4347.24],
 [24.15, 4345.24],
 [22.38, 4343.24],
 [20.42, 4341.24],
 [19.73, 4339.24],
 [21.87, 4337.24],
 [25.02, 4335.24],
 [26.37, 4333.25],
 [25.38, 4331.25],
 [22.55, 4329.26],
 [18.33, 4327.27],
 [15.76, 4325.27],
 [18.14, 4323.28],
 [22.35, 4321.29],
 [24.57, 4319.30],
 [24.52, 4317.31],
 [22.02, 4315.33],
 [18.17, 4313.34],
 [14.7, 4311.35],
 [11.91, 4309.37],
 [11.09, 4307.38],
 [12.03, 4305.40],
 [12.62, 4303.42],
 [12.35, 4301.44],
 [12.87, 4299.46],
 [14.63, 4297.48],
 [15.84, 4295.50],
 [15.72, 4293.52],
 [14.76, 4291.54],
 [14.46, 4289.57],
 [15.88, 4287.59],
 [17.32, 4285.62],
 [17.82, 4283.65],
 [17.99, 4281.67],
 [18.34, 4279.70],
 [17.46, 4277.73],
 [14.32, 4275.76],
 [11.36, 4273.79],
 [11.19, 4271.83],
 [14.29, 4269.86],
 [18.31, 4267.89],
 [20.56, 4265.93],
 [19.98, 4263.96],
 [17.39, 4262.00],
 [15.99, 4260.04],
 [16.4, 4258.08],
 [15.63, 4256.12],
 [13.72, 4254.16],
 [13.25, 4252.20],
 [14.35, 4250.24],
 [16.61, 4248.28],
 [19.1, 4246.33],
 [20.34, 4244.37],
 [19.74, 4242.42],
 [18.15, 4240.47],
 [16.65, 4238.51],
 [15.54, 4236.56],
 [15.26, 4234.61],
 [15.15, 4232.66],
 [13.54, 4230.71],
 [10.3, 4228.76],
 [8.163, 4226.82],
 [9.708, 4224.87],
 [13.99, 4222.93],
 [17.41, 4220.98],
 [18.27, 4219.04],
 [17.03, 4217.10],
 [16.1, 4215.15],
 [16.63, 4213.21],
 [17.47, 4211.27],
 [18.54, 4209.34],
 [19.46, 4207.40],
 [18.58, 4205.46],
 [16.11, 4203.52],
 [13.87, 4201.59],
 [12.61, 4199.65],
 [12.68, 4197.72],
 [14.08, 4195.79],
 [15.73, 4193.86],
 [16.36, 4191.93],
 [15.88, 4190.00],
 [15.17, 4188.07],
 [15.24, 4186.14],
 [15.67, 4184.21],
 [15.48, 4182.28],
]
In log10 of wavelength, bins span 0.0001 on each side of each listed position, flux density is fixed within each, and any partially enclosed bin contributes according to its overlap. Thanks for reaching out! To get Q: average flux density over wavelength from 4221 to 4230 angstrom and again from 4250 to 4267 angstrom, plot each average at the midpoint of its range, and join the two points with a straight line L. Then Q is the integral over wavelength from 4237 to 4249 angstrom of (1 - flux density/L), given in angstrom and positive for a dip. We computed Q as -3.7 angstrom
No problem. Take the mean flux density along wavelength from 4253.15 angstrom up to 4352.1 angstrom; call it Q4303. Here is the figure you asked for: 18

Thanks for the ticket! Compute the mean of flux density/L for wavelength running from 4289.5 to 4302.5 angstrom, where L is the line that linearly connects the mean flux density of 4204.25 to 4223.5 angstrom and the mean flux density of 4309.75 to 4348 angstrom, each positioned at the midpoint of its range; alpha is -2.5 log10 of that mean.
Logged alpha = 0.377 mag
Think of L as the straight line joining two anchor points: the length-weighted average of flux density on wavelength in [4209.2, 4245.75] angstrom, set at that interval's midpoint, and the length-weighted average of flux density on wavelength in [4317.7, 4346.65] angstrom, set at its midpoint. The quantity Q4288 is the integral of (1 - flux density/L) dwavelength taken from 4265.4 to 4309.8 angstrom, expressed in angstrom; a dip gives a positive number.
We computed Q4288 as 9.99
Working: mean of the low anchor 15.7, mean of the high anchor 22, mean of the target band 14.9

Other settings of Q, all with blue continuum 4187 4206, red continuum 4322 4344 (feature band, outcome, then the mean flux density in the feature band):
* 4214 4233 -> 2.7 angstrom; 13.9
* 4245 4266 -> 1.5 angstrom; 16.5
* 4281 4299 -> 3.2 angstrom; 15.9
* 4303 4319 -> 3.2 angstrom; 16.4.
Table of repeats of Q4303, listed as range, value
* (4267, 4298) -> 15.6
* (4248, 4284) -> 16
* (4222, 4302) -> 15.5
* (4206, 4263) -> 15.9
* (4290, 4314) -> 13.8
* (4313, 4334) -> 21.7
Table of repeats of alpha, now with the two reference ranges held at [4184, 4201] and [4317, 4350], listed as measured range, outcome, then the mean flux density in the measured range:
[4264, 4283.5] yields 0.18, 16.2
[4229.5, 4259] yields 0.09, 16.2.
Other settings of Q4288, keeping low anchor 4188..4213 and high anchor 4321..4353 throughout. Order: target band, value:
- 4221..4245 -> 3.7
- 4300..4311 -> 4.5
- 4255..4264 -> 0.9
